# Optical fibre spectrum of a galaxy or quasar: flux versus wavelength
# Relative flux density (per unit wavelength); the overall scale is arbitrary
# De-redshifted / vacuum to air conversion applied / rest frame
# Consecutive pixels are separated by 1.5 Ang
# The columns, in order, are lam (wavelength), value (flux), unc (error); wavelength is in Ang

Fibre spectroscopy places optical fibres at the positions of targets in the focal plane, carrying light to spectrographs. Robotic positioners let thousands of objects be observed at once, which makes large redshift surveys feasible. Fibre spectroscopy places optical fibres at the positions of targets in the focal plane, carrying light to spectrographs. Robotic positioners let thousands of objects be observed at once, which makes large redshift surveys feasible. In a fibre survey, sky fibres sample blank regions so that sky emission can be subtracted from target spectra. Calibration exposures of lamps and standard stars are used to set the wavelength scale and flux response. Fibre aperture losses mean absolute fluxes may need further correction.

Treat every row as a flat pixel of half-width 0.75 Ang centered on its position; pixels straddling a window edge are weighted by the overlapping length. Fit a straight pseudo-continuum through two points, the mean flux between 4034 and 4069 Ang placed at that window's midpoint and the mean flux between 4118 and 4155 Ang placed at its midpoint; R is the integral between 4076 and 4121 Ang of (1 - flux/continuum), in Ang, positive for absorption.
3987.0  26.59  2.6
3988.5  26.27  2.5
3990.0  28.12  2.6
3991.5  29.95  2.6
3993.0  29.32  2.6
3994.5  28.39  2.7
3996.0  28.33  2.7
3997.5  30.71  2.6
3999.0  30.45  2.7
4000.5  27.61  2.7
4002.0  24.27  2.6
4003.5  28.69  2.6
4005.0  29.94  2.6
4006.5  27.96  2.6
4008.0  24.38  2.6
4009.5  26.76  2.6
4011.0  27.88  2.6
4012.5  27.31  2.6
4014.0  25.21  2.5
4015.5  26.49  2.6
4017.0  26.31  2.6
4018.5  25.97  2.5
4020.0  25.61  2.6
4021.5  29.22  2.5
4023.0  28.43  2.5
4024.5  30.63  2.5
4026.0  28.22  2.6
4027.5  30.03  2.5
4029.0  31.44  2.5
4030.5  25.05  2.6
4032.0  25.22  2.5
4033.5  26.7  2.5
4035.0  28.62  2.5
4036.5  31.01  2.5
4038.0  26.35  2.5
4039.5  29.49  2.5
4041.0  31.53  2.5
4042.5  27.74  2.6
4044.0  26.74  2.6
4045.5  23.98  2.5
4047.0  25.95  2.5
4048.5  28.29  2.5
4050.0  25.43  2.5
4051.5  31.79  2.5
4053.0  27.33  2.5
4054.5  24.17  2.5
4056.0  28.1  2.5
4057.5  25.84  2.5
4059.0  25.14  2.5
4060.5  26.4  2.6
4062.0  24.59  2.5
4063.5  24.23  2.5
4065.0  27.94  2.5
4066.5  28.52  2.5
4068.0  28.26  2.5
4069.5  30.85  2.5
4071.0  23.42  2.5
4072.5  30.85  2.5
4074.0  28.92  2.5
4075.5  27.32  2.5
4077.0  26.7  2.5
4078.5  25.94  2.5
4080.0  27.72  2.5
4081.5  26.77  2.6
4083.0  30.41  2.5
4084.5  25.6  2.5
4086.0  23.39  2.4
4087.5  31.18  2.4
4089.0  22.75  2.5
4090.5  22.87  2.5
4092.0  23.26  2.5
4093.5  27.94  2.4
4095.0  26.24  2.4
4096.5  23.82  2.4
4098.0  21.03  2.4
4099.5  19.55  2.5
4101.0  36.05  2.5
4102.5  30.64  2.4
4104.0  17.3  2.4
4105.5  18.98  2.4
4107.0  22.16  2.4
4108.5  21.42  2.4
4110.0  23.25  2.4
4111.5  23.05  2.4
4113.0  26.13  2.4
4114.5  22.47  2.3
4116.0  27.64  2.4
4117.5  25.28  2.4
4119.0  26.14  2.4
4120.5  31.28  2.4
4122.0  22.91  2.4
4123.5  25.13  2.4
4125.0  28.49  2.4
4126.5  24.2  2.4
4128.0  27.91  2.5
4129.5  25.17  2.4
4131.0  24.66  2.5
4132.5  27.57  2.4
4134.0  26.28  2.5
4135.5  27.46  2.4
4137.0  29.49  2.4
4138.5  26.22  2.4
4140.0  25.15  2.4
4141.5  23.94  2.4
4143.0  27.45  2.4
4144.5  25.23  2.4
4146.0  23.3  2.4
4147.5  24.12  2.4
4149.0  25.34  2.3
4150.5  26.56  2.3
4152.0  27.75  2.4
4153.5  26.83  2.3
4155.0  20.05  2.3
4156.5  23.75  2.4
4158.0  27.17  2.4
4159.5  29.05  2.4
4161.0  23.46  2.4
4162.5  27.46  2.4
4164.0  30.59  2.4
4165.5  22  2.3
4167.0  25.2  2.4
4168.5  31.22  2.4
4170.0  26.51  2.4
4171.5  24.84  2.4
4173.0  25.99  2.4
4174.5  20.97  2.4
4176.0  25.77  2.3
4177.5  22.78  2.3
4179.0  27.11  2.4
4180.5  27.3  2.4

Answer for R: 2.4 Ang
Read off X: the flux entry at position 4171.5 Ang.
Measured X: 24.84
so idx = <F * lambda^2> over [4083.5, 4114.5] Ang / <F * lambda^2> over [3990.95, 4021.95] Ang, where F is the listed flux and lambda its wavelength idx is 0.9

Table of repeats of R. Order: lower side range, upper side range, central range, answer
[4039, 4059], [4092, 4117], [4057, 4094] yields -1.2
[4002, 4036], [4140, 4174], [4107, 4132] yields 0.9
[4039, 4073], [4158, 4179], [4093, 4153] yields 2.4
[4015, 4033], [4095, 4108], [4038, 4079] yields -2.0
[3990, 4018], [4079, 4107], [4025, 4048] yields -0.9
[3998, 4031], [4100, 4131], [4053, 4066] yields 0.3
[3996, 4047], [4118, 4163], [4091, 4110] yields 1.8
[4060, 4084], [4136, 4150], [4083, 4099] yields 1.2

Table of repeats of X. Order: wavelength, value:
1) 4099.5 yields 19.55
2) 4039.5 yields 29.49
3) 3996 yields 28.33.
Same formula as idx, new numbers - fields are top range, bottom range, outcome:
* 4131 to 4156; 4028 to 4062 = 0.99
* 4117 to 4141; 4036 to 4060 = 1.00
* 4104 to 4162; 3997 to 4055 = 0.96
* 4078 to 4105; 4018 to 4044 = 0.93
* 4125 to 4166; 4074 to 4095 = 1.01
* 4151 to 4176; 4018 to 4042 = 0.97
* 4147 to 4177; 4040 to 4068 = 1.01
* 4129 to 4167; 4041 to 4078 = 1.00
